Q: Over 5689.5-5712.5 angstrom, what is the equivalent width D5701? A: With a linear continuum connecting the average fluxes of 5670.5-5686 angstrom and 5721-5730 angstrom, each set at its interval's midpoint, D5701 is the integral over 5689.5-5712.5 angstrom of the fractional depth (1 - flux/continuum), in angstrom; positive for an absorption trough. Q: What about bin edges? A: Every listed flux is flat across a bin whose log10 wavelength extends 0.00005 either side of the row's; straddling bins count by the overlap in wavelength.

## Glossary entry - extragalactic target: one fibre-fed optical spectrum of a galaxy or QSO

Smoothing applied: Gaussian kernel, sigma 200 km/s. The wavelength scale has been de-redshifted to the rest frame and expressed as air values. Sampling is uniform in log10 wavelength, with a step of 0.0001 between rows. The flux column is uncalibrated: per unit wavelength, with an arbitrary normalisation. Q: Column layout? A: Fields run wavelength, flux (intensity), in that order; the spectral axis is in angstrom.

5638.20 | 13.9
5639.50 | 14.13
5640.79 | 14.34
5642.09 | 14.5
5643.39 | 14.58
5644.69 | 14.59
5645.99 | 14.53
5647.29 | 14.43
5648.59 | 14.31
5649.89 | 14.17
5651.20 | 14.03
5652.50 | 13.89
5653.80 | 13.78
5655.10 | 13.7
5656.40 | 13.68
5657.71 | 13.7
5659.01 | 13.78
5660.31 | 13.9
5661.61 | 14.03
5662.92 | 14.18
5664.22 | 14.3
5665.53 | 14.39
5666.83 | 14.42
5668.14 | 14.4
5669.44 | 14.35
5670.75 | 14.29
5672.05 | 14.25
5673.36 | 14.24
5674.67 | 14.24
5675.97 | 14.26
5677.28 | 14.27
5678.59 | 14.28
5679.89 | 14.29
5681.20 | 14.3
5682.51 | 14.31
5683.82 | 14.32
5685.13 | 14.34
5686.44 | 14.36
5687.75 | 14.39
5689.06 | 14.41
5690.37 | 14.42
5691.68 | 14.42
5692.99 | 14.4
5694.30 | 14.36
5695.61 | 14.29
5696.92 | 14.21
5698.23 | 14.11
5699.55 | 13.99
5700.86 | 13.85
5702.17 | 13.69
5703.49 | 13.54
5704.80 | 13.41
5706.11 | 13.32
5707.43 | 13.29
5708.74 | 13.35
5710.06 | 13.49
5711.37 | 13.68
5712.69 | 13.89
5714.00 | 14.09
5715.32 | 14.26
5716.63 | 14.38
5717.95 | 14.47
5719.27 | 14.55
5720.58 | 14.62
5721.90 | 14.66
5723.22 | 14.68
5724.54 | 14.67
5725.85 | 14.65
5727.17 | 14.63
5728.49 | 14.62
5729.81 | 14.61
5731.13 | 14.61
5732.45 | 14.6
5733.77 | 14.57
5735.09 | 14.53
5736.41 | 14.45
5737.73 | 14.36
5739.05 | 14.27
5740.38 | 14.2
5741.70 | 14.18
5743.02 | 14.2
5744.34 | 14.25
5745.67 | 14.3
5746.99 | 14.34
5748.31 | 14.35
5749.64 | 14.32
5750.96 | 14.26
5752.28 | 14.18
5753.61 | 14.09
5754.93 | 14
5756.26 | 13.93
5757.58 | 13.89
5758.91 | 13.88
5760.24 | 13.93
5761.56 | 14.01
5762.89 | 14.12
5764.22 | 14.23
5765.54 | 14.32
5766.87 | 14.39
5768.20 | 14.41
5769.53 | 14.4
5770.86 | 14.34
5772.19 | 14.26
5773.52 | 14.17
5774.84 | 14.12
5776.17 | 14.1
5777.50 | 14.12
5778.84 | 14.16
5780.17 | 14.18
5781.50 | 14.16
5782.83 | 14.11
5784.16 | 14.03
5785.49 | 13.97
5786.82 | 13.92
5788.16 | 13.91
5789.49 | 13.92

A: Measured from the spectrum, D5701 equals 0.92 angstrom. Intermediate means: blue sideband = 14.3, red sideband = 14.6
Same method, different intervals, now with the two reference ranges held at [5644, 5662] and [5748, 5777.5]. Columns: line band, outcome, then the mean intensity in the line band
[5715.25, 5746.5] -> -0.76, 14.5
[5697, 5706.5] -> 0.24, 13.7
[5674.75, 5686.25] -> -0.18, 14.3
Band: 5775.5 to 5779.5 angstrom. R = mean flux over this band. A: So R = 14.1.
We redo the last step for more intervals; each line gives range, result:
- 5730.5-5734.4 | 14.6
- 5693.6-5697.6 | 14.3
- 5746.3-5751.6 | 14.3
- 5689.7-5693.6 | 14.4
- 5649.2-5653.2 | 14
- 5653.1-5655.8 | 13.8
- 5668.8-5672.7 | 14.3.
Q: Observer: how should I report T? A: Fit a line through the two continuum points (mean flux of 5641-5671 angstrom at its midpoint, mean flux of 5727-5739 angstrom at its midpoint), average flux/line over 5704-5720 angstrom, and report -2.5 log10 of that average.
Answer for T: 0.04 mag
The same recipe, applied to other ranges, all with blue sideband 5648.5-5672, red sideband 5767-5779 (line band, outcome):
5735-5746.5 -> -0.01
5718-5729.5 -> -0.04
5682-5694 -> -0.02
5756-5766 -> 0.01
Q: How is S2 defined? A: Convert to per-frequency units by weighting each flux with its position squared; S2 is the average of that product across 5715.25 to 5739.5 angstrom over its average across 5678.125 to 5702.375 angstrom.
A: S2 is 1.03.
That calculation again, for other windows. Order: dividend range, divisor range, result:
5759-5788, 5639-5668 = 1.04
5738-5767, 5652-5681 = 1.03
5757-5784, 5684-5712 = 1.04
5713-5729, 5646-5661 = 1.06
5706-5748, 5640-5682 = 1.03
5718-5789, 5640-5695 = 1.03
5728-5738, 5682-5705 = 1.04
